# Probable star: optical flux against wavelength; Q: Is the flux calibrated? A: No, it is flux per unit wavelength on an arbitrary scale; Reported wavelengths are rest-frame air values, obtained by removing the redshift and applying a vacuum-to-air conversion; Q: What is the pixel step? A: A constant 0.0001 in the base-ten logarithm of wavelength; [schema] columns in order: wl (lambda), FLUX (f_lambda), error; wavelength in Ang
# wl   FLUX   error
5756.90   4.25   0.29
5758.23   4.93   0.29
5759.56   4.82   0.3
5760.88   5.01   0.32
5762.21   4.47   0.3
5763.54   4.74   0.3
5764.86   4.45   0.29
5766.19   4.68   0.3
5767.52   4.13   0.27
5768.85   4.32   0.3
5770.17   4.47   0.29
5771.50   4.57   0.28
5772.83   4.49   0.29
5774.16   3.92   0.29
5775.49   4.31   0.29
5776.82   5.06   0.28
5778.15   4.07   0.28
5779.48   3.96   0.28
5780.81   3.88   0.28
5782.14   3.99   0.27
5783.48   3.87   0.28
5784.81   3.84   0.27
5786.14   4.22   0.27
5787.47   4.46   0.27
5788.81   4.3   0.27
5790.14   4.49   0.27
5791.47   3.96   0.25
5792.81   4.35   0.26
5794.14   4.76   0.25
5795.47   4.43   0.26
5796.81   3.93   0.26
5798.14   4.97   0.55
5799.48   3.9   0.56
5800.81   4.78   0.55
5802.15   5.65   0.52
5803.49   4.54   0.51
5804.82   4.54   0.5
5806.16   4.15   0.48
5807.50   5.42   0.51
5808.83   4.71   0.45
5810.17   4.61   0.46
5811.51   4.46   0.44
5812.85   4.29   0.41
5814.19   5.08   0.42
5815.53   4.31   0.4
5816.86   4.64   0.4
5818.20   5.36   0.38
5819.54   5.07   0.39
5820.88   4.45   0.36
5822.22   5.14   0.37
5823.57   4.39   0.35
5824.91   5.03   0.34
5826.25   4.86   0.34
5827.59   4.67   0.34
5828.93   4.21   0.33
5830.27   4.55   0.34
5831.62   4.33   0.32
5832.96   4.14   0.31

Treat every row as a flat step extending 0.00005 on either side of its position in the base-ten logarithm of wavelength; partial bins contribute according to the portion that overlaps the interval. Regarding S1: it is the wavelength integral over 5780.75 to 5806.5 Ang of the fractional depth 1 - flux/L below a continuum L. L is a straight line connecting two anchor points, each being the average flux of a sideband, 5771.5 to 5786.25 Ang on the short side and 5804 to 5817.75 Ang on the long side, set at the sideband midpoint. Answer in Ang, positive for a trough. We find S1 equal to 0.1 Ang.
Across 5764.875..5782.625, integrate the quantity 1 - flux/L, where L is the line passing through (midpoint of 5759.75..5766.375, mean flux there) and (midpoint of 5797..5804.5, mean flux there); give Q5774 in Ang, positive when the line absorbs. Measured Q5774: 1.5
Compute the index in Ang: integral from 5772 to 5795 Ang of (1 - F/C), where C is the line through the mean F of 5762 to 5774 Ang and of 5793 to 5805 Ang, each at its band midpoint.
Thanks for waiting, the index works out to 1.5 Ang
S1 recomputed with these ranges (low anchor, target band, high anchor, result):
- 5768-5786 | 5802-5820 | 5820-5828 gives -0.5 Ang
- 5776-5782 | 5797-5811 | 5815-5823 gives -0.3 Ang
